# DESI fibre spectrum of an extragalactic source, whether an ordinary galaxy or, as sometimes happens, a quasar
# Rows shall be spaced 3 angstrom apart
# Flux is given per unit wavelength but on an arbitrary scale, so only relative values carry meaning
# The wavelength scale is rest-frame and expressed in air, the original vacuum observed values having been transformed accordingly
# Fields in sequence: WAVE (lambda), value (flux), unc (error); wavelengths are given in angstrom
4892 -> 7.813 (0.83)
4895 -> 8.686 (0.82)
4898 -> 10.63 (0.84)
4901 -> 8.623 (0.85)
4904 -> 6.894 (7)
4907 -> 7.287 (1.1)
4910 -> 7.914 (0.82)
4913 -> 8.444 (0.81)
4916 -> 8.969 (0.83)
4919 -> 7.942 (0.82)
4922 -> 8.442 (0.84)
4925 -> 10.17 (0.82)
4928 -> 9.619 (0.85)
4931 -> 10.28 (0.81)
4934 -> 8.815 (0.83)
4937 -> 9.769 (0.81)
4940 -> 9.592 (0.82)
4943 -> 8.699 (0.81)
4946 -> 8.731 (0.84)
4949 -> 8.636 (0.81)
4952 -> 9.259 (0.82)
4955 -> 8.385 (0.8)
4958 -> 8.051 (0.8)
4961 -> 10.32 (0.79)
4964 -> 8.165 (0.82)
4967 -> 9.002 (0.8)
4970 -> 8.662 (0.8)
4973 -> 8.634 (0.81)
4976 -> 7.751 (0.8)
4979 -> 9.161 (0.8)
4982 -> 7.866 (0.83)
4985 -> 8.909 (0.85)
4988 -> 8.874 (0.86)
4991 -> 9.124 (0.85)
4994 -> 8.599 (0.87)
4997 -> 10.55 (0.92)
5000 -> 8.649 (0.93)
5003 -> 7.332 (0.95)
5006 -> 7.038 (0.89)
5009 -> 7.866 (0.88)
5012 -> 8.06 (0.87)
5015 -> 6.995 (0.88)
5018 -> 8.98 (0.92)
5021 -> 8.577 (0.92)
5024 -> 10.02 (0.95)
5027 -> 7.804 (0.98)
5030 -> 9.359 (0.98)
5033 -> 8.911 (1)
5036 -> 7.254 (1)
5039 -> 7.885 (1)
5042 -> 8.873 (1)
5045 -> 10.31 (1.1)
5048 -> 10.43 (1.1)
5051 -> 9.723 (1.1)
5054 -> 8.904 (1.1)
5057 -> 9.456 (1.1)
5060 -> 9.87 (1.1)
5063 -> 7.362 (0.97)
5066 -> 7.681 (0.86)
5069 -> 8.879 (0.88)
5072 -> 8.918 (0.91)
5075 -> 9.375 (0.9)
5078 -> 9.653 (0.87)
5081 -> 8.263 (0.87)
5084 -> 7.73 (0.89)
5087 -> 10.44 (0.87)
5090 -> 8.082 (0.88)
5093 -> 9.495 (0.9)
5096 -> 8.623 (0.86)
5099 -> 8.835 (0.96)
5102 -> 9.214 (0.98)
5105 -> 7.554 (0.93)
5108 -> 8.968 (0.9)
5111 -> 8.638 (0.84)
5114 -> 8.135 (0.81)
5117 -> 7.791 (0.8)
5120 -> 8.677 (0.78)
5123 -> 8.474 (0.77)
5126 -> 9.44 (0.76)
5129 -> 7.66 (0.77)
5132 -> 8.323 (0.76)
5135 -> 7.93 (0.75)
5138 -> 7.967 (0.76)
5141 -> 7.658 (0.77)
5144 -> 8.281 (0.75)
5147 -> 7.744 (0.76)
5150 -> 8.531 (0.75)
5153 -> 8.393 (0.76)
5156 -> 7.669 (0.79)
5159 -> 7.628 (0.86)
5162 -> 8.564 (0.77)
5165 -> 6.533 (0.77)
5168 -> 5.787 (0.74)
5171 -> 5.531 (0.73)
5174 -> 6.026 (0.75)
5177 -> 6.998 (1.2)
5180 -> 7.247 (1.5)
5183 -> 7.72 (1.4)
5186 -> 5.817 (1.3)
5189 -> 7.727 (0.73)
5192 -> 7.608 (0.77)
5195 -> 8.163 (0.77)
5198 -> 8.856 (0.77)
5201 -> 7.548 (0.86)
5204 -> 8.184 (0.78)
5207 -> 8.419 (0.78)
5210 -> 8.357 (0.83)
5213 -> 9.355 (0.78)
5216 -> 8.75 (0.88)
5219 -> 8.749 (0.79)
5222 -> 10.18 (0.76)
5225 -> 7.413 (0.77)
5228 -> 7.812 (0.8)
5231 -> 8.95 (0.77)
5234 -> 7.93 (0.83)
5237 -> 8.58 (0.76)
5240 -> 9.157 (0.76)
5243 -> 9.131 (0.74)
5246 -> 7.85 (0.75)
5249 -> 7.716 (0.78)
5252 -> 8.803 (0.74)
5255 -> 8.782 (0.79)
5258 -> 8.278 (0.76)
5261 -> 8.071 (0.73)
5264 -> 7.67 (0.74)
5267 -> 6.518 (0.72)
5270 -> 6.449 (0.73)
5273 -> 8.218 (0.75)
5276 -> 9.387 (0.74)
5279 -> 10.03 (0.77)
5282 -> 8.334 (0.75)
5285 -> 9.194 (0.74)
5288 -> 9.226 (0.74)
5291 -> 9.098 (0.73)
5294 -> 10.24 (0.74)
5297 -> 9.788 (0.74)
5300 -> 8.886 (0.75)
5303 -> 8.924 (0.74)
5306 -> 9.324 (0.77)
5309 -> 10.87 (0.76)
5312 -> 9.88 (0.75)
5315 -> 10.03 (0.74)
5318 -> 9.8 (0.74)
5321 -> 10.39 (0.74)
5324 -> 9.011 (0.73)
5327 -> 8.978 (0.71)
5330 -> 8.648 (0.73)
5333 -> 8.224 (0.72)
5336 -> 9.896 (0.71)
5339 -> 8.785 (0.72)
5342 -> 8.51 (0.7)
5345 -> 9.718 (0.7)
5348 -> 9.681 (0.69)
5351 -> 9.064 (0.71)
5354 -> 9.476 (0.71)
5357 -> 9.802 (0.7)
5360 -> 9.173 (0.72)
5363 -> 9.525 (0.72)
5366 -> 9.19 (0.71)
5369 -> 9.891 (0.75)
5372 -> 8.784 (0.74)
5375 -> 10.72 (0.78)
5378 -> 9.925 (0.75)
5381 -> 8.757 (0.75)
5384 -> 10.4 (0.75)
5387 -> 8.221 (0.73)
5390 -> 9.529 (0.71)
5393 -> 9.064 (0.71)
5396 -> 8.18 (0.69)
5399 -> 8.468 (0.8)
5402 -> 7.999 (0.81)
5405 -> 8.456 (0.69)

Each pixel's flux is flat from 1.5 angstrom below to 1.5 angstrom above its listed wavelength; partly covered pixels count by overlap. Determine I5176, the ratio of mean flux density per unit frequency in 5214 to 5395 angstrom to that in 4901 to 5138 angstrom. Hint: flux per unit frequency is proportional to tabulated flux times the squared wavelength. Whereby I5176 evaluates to 1.2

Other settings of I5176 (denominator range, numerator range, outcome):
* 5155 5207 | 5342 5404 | 1.36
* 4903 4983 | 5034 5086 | 1.06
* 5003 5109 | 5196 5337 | 1.10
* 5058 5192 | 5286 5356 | 1.26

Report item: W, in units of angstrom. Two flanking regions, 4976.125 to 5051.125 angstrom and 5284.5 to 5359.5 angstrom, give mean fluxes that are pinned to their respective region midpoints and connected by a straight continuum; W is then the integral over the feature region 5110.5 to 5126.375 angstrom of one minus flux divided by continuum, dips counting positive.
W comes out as 0.8 angstrom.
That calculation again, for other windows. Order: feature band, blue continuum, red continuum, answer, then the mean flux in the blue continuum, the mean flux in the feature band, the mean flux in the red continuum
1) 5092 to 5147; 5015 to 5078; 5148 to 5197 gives -3.0 angstrom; 8.9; 8.4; 7.27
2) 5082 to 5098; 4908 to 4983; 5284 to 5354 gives 0.4 angstrom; 8.85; 8.85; 9.4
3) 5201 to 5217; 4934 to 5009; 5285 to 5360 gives 1.2 angstrom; 8.72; 8.51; 9.42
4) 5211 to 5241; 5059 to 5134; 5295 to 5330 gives 1.7 angstrom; 8.63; 8.67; 9.59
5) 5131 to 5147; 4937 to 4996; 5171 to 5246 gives 0.5 angstrom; 8.8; 8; 8.05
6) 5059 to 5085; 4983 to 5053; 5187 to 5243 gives 0.0 angstrom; 8.7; 8.63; 8.43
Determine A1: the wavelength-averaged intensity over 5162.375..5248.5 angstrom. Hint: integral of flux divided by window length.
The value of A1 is 7.88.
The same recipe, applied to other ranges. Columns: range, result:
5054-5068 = 8.64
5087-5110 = 8.8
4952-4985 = 8.64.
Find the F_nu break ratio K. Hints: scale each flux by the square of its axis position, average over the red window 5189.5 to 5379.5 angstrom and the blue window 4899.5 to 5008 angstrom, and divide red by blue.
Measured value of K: 1.17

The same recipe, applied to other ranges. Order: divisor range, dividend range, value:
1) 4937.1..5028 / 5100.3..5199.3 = 0.96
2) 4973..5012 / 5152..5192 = 0.89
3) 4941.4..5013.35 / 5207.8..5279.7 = 1.08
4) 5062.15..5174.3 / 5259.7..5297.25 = 1.12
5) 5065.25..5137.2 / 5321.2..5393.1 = 1.19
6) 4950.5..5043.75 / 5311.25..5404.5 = 1.25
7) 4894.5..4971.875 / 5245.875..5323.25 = 1.16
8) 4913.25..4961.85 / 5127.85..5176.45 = 0.90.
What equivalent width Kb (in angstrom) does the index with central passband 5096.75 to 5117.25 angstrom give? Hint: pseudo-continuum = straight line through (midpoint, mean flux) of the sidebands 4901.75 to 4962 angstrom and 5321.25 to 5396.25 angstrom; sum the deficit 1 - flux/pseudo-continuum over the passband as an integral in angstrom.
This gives 1.14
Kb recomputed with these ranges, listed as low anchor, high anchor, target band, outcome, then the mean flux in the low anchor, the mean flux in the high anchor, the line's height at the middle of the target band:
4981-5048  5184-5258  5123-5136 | 0.1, 8.59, 8.32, 8.44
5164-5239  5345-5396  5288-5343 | -3.3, 7.79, 9.42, 8.89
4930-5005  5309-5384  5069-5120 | 1.8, 8.85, 9.46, 9.05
